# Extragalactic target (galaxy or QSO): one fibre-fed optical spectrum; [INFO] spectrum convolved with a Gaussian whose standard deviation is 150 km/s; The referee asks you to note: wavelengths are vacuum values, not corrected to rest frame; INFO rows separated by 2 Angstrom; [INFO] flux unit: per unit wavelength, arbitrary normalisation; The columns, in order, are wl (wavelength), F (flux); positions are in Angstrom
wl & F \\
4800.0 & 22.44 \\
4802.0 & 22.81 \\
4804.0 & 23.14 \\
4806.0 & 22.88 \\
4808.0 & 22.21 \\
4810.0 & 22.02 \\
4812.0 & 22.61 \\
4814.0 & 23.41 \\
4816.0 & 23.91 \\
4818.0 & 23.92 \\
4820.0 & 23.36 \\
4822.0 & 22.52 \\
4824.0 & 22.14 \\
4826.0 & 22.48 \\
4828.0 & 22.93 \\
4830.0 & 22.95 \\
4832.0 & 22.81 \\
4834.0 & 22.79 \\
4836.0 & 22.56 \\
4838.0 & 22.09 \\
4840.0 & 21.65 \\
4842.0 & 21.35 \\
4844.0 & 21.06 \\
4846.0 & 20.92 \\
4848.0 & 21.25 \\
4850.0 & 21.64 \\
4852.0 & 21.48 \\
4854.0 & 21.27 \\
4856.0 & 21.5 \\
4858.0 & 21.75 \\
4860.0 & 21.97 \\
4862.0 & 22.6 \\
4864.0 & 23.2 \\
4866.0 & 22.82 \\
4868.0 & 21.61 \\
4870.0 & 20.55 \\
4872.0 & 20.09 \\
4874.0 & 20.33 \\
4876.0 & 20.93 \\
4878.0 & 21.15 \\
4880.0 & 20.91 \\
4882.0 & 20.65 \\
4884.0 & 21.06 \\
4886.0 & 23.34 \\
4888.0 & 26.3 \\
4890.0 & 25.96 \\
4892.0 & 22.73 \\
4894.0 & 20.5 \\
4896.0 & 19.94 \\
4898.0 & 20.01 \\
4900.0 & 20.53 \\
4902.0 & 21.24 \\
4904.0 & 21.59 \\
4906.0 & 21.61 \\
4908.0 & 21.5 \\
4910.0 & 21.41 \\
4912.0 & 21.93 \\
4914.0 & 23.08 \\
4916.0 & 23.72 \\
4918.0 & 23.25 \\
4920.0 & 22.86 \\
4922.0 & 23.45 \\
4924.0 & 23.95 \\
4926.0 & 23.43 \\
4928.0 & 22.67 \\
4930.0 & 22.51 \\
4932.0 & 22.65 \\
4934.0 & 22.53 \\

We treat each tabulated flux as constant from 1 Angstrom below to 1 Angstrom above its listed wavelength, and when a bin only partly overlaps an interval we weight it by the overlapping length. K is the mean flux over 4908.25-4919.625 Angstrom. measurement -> 22.6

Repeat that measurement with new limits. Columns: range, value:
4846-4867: 21.9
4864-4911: 21.6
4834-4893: 21.9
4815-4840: 22.8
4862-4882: 21.3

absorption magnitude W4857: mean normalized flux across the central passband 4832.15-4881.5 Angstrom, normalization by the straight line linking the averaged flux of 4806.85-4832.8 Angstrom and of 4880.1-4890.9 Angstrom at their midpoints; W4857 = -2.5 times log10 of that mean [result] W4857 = 0.07 mag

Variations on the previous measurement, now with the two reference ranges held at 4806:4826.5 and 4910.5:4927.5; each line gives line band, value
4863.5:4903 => 0.07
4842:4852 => 0.08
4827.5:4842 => 0.02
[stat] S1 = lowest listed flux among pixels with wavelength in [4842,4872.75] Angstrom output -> 20.09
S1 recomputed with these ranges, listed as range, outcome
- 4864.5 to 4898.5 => 19.94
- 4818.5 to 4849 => 20.92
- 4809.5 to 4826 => 22.02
